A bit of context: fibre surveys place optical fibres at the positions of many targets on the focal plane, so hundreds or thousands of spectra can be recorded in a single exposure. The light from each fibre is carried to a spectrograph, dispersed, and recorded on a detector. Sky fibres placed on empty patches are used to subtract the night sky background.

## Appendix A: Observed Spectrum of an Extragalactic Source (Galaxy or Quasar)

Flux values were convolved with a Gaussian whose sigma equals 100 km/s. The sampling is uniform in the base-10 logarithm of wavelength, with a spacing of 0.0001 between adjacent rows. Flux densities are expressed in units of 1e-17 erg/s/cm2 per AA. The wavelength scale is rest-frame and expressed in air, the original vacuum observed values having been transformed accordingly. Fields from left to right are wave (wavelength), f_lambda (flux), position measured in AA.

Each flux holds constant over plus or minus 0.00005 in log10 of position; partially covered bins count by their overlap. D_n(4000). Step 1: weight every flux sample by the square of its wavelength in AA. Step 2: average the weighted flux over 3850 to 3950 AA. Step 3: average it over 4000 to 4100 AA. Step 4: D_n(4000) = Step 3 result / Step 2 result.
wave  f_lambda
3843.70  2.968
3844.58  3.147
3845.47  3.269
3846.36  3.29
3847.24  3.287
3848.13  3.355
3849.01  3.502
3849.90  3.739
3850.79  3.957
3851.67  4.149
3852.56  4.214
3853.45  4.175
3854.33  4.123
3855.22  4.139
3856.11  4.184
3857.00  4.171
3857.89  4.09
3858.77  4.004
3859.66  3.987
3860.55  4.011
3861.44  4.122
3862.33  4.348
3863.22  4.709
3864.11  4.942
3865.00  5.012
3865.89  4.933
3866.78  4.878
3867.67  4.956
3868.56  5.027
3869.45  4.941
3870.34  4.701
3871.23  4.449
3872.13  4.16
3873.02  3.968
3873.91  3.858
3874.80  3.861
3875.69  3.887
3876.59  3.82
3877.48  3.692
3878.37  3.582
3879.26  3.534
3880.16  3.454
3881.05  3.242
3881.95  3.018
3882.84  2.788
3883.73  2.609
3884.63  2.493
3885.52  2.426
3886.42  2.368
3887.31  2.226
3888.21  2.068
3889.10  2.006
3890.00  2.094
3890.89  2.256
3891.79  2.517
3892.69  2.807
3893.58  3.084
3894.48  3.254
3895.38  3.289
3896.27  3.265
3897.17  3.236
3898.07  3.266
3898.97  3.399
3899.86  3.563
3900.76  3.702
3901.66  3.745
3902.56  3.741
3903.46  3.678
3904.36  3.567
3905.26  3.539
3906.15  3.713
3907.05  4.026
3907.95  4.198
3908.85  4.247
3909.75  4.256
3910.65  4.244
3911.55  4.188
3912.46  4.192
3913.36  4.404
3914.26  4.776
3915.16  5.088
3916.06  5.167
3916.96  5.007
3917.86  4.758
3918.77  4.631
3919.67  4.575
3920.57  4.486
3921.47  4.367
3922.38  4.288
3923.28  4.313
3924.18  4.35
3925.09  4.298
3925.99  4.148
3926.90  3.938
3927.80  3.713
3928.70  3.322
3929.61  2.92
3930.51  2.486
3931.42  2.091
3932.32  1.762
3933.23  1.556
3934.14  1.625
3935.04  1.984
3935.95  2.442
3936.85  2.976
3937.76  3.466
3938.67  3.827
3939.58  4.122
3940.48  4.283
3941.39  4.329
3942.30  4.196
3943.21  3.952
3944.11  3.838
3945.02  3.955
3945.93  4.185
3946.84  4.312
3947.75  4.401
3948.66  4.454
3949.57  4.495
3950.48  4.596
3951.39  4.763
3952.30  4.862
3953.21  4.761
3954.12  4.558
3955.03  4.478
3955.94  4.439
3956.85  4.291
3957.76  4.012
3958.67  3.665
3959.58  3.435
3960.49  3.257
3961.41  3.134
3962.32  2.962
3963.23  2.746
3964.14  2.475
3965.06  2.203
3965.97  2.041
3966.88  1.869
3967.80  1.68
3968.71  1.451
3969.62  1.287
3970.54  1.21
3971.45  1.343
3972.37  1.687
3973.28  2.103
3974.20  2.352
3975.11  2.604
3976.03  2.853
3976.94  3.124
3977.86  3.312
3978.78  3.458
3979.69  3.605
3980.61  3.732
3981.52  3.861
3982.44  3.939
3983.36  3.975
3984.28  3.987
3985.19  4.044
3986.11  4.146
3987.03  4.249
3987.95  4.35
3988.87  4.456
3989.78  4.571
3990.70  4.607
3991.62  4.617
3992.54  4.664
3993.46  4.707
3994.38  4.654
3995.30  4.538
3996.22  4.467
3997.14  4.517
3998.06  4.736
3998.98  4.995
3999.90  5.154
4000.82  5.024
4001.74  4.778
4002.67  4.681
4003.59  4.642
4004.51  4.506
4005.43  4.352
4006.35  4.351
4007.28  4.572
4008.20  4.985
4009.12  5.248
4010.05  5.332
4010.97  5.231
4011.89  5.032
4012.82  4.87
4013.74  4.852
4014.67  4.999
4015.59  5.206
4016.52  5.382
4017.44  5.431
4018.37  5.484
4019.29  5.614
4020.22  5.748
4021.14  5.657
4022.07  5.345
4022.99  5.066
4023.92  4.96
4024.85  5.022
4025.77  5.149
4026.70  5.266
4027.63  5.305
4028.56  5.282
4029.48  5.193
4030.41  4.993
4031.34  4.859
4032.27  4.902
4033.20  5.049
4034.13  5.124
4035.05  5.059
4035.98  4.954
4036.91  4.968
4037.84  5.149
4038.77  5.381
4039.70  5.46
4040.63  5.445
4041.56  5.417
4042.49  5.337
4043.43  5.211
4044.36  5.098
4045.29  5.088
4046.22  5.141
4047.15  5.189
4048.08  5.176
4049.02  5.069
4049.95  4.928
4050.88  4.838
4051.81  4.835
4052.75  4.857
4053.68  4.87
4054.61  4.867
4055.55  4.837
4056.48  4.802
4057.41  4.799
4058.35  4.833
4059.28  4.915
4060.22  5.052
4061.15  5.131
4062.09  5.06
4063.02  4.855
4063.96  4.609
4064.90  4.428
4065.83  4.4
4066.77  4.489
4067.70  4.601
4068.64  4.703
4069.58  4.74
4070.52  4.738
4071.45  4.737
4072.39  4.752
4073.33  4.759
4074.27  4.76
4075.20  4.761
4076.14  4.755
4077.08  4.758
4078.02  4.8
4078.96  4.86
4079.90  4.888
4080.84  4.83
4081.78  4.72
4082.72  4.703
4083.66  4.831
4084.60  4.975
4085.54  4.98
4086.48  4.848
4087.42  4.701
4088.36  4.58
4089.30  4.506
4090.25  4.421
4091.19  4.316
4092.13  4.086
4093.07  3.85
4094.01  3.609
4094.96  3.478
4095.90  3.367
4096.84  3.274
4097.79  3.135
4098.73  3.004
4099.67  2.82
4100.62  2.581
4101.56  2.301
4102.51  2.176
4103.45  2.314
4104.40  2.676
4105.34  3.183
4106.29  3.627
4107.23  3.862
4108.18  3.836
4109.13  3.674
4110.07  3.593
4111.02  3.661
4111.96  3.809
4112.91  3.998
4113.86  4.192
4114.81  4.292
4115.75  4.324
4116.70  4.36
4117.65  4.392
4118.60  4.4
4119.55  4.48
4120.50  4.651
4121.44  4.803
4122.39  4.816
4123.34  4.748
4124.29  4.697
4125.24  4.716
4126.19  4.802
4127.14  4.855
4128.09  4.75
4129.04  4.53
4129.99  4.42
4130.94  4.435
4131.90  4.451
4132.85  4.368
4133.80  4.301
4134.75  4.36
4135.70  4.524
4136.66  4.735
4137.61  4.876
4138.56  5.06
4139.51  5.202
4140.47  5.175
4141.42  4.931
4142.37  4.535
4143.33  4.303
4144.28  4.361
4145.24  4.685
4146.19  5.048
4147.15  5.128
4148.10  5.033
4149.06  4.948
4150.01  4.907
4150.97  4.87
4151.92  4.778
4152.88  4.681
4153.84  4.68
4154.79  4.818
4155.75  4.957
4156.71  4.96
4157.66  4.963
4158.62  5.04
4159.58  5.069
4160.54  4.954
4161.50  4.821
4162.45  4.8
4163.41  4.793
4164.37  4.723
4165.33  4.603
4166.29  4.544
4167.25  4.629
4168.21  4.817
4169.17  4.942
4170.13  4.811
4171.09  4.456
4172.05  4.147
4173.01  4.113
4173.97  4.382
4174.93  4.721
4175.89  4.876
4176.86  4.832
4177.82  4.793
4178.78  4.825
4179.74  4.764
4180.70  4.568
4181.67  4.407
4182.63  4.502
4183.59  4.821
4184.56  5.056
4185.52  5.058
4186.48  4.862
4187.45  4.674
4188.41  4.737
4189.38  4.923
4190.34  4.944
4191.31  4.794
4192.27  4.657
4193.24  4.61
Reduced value 1.38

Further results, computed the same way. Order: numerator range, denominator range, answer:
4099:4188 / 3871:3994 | 1.40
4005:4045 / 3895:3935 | 1.44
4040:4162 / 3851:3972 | 1.36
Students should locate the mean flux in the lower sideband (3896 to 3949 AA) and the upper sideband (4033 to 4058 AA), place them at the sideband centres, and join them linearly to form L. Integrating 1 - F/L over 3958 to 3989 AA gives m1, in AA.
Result 9.9 AA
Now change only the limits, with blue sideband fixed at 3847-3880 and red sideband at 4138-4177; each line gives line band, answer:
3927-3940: 4.68 AA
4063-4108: 4.77 AA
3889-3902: 3.64 AA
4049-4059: -0.64 AA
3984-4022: -3.08 AA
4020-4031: -1.77 AA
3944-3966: 2.39 AA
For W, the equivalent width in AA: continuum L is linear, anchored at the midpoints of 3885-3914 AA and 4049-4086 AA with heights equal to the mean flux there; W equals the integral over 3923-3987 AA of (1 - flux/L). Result 7.76 AA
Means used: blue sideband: 3.34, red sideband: 4.8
